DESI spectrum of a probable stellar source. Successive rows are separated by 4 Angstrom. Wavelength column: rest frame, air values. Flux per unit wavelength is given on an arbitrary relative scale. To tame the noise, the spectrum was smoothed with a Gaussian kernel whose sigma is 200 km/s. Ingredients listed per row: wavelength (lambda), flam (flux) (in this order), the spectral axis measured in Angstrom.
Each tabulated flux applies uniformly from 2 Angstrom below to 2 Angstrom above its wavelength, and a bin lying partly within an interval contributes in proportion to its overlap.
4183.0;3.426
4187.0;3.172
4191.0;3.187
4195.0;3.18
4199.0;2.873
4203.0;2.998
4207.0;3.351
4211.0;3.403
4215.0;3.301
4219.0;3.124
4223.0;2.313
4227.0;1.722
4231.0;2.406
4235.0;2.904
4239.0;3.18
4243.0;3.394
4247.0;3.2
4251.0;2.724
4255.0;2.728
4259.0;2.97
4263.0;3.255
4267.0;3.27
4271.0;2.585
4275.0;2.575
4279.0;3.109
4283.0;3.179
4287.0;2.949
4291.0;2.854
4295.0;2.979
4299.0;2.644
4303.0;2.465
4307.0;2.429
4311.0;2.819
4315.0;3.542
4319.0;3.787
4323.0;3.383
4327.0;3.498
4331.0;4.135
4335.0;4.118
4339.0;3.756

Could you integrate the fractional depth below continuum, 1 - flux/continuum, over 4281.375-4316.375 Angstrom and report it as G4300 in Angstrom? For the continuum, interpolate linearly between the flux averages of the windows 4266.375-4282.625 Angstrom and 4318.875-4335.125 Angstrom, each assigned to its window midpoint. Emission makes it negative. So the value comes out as 4.4 Angstrom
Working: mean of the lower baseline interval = 2.88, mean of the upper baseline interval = 3.75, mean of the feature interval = 2.86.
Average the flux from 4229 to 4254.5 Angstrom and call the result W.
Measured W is 2.95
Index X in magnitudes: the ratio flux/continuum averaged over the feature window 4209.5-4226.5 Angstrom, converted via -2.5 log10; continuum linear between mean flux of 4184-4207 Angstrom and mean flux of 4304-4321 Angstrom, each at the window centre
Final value 0.08 mag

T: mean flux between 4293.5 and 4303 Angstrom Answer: 2.73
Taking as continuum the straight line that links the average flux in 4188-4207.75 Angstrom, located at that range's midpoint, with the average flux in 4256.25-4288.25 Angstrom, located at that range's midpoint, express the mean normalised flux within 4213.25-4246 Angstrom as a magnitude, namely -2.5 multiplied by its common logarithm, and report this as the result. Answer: 0.09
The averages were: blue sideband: 3.11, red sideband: 2.98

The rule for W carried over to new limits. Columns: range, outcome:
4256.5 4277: 2.93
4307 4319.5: 3.18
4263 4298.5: 2.94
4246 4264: 2.95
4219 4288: 2.86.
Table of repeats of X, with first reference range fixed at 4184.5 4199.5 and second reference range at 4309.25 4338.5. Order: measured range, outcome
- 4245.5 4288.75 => 0.16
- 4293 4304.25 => 0.29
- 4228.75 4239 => 0.20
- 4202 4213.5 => -0.03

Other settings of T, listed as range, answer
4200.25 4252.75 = 2.92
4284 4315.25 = 2.81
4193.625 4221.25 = 3.17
